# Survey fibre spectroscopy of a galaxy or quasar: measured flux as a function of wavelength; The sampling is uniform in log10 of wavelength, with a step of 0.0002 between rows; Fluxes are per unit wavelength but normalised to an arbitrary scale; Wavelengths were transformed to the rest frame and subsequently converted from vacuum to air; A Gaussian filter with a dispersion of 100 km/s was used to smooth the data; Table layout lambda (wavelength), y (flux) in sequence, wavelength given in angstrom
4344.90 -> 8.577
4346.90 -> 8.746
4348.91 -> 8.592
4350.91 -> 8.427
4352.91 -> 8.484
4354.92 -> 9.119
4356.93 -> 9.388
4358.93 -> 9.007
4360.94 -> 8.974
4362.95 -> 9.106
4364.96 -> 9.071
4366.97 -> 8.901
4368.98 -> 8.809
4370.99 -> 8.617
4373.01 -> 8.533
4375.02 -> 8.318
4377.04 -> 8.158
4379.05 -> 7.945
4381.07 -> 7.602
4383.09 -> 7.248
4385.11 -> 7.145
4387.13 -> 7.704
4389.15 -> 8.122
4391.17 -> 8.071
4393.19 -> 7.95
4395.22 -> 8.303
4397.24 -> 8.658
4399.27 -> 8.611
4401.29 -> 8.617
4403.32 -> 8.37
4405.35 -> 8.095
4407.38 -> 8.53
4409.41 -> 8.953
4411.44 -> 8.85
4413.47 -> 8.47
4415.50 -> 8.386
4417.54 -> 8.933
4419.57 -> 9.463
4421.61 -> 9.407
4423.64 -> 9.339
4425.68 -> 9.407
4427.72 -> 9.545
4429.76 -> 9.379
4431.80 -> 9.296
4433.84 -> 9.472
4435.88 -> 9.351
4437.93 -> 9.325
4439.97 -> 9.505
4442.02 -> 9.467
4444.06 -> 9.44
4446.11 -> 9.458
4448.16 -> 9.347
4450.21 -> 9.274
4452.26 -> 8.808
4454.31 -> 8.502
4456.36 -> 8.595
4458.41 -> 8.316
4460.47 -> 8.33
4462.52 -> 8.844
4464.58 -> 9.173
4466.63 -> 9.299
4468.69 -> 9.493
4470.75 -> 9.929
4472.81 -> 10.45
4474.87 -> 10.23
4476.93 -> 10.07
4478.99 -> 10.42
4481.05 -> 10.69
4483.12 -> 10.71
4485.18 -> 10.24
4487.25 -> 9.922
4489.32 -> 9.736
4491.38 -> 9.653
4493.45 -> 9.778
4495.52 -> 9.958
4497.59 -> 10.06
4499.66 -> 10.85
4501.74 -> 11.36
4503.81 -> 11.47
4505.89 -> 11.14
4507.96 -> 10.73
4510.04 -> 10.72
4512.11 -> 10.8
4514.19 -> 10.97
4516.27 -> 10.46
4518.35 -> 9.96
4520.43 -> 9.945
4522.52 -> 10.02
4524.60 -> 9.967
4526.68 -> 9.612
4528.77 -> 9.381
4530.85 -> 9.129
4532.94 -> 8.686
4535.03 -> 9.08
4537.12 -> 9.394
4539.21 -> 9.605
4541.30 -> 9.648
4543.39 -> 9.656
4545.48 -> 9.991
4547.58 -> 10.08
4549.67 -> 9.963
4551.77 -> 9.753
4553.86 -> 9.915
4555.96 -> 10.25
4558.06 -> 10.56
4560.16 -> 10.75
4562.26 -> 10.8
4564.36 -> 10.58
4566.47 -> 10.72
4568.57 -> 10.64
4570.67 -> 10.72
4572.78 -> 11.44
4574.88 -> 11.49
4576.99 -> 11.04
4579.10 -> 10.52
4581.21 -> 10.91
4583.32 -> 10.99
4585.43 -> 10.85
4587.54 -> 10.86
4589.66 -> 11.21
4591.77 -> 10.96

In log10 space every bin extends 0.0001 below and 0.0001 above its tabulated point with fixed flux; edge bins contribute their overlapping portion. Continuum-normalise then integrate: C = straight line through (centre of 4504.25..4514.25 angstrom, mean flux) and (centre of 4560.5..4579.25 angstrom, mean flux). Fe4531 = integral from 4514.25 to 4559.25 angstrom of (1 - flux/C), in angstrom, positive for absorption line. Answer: 4.6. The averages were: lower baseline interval 10.9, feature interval 9.79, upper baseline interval 10.9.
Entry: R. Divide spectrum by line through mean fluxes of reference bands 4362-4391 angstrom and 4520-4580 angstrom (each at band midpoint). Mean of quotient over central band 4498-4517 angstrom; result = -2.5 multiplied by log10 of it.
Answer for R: -0.13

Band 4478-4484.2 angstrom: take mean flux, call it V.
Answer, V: 10.6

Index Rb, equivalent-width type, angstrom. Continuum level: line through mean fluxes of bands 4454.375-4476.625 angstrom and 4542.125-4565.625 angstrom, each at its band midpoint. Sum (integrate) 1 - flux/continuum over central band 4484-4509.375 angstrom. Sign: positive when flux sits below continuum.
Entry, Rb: -2.2 angstrom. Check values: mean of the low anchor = 9.26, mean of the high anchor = 10.2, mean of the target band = 10.4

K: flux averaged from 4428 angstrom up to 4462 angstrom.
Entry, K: 9.12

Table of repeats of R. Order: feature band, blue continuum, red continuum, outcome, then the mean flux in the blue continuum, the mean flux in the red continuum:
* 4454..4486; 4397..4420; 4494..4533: 0.00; 8.64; 10.3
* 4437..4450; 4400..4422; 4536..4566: -0.05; 8.71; 10.1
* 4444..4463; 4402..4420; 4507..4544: 0.03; 8.65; 9.88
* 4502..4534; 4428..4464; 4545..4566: -0.04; 9.11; 10.3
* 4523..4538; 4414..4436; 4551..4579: 0.11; 9.25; 10.7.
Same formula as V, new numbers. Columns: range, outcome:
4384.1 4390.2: 7.66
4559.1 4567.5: 10.7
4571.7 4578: 11.3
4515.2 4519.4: 10.2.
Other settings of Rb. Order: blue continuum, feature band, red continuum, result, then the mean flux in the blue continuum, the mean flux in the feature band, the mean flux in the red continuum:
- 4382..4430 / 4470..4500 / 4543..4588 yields -1.9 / 8.55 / 10.2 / 10.6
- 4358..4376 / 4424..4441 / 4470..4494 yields 0.3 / 8.81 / 9.4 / 10.2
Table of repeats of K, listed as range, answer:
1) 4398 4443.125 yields 9.04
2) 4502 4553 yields 10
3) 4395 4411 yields 8.54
